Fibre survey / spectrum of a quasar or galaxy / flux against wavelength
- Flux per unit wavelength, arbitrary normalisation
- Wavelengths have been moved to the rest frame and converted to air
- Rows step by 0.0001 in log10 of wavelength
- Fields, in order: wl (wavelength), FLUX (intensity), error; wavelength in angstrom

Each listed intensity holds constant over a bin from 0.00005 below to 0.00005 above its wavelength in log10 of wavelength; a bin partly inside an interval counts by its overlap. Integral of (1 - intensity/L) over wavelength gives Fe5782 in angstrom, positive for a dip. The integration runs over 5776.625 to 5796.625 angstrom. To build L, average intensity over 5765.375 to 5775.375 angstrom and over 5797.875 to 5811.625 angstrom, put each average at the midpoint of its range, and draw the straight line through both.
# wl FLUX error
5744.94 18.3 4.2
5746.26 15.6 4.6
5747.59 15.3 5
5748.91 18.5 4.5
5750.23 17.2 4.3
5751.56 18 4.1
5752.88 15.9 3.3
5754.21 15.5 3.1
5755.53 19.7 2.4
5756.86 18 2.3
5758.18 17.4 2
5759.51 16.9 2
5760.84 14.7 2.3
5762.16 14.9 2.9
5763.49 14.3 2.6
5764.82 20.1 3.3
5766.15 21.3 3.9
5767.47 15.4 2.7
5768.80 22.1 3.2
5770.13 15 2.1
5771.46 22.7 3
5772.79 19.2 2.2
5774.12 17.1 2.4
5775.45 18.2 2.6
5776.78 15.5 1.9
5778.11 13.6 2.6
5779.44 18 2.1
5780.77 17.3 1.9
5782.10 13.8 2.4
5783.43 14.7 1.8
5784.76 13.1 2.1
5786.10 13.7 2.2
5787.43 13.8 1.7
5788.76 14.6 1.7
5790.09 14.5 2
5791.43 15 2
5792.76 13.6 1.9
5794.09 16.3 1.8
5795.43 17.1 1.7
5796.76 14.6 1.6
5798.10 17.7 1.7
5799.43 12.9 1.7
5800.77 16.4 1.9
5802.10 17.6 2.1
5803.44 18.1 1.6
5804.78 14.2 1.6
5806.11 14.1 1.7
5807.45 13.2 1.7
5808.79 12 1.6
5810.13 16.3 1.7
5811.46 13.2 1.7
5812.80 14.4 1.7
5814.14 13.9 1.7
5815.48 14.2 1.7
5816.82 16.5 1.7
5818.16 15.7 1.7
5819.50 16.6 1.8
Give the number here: 2.5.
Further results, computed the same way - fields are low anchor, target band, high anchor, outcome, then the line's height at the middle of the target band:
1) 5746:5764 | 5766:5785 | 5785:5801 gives -1.68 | 15.7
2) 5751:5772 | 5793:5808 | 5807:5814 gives -1.03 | 14.6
